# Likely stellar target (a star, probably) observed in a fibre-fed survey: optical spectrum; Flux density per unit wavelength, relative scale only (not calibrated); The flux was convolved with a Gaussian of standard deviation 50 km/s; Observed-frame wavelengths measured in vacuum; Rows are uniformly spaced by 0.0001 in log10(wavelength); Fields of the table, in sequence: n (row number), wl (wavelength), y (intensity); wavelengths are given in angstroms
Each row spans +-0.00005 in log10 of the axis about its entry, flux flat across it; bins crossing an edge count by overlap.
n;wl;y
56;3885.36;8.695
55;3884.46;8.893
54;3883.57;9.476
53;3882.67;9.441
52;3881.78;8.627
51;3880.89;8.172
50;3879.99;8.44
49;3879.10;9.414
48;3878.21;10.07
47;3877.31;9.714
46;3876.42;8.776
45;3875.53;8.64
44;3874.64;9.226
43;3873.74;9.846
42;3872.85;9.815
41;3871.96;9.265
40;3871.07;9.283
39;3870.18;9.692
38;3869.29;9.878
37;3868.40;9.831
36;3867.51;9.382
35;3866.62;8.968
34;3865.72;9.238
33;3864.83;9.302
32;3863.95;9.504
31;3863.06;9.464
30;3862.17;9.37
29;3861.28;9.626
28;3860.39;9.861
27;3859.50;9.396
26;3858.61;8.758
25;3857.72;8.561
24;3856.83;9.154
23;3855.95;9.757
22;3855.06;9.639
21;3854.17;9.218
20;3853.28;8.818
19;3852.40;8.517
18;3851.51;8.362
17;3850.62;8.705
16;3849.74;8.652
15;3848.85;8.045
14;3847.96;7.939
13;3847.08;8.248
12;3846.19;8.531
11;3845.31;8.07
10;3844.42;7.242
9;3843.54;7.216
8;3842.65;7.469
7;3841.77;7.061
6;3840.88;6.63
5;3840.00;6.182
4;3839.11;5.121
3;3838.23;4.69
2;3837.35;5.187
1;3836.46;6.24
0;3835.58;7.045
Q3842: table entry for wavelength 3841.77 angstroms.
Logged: 7.061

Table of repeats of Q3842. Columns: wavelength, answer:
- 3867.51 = 9.382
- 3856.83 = 9.154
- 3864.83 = 9.302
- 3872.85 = 9.815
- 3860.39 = 9.861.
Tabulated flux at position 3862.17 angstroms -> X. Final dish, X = 9.37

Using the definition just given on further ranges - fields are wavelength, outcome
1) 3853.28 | 8.818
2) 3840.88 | 6.63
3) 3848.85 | 8.045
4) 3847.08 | 8.248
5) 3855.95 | 9.757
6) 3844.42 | 7.242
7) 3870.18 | 9.692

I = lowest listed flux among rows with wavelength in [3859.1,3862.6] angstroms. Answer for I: 9.37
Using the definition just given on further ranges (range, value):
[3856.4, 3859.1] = 8.561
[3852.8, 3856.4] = 8.818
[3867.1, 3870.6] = 9.382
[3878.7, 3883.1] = 8.172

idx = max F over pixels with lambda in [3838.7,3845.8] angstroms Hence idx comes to 8.07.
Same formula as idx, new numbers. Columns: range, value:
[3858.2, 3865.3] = 9.861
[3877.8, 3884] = 10.07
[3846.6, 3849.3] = 8.248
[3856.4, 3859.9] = 9.396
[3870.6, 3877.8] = 9.846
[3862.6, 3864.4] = 9.504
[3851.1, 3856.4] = 9.757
